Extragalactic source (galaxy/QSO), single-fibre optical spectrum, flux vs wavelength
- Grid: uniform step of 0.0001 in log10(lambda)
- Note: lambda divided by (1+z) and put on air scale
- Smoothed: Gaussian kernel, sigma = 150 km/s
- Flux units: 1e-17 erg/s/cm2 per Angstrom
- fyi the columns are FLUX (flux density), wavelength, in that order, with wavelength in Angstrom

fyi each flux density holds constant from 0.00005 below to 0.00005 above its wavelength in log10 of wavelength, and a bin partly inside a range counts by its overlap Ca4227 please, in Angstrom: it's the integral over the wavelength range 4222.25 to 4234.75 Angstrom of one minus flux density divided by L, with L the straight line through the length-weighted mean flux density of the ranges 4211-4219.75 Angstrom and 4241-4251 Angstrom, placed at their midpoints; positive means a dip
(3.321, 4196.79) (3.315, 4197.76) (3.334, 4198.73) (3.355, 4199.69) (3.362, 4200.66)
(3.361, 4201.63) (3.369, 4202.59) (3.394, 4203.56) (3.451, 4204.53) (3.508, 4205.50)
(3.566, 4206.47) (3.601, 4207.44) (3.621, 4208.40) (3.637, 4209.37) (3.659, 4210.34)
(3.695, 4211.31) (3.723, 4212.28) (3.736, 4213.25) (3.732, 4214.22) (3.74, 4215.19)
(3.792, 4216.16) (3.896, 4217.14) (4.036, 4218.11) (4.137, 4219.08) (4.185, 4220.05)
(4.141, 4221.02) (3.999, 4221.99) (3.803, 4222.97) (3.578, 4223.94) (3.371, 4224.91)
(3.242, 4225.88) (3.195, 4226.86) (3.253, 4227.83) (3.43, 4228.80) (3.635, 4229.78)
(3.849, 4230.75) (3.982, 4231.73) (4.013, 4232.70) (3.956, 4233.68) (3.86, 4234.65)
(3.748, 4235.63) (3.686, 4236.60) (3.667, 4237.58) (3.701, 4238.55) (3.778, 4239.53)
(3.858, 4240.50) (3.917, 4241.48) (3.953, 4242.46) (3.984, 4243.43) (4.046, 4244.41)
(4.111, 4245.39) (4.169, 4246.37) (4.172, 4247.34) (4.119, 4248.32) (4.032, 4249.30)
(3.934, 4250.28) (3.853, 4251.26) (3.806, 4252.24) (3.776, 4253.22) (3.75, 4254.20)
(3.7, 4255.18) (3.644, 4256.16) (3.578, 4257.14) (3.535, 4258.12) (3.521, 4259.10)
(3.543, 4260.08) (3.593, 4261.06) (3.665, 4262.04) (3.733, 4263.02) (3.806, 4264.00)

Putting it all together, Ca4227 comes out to 0.95 Angstrom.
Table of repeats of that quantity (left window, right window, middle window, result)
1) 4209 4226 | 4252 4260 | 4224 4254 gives -0.69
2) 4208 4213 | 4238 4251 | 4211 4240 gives 0.39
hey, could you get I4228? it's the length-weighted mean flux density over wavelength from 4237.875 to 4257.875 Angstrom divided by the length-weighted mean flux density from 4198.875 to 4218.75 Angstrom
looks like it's 1.08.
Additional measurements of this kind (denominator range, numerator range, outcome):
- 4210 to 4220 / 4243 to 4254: 1.04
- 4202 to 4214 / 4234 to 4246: 1.08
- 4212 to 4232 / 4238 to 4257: 1.05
